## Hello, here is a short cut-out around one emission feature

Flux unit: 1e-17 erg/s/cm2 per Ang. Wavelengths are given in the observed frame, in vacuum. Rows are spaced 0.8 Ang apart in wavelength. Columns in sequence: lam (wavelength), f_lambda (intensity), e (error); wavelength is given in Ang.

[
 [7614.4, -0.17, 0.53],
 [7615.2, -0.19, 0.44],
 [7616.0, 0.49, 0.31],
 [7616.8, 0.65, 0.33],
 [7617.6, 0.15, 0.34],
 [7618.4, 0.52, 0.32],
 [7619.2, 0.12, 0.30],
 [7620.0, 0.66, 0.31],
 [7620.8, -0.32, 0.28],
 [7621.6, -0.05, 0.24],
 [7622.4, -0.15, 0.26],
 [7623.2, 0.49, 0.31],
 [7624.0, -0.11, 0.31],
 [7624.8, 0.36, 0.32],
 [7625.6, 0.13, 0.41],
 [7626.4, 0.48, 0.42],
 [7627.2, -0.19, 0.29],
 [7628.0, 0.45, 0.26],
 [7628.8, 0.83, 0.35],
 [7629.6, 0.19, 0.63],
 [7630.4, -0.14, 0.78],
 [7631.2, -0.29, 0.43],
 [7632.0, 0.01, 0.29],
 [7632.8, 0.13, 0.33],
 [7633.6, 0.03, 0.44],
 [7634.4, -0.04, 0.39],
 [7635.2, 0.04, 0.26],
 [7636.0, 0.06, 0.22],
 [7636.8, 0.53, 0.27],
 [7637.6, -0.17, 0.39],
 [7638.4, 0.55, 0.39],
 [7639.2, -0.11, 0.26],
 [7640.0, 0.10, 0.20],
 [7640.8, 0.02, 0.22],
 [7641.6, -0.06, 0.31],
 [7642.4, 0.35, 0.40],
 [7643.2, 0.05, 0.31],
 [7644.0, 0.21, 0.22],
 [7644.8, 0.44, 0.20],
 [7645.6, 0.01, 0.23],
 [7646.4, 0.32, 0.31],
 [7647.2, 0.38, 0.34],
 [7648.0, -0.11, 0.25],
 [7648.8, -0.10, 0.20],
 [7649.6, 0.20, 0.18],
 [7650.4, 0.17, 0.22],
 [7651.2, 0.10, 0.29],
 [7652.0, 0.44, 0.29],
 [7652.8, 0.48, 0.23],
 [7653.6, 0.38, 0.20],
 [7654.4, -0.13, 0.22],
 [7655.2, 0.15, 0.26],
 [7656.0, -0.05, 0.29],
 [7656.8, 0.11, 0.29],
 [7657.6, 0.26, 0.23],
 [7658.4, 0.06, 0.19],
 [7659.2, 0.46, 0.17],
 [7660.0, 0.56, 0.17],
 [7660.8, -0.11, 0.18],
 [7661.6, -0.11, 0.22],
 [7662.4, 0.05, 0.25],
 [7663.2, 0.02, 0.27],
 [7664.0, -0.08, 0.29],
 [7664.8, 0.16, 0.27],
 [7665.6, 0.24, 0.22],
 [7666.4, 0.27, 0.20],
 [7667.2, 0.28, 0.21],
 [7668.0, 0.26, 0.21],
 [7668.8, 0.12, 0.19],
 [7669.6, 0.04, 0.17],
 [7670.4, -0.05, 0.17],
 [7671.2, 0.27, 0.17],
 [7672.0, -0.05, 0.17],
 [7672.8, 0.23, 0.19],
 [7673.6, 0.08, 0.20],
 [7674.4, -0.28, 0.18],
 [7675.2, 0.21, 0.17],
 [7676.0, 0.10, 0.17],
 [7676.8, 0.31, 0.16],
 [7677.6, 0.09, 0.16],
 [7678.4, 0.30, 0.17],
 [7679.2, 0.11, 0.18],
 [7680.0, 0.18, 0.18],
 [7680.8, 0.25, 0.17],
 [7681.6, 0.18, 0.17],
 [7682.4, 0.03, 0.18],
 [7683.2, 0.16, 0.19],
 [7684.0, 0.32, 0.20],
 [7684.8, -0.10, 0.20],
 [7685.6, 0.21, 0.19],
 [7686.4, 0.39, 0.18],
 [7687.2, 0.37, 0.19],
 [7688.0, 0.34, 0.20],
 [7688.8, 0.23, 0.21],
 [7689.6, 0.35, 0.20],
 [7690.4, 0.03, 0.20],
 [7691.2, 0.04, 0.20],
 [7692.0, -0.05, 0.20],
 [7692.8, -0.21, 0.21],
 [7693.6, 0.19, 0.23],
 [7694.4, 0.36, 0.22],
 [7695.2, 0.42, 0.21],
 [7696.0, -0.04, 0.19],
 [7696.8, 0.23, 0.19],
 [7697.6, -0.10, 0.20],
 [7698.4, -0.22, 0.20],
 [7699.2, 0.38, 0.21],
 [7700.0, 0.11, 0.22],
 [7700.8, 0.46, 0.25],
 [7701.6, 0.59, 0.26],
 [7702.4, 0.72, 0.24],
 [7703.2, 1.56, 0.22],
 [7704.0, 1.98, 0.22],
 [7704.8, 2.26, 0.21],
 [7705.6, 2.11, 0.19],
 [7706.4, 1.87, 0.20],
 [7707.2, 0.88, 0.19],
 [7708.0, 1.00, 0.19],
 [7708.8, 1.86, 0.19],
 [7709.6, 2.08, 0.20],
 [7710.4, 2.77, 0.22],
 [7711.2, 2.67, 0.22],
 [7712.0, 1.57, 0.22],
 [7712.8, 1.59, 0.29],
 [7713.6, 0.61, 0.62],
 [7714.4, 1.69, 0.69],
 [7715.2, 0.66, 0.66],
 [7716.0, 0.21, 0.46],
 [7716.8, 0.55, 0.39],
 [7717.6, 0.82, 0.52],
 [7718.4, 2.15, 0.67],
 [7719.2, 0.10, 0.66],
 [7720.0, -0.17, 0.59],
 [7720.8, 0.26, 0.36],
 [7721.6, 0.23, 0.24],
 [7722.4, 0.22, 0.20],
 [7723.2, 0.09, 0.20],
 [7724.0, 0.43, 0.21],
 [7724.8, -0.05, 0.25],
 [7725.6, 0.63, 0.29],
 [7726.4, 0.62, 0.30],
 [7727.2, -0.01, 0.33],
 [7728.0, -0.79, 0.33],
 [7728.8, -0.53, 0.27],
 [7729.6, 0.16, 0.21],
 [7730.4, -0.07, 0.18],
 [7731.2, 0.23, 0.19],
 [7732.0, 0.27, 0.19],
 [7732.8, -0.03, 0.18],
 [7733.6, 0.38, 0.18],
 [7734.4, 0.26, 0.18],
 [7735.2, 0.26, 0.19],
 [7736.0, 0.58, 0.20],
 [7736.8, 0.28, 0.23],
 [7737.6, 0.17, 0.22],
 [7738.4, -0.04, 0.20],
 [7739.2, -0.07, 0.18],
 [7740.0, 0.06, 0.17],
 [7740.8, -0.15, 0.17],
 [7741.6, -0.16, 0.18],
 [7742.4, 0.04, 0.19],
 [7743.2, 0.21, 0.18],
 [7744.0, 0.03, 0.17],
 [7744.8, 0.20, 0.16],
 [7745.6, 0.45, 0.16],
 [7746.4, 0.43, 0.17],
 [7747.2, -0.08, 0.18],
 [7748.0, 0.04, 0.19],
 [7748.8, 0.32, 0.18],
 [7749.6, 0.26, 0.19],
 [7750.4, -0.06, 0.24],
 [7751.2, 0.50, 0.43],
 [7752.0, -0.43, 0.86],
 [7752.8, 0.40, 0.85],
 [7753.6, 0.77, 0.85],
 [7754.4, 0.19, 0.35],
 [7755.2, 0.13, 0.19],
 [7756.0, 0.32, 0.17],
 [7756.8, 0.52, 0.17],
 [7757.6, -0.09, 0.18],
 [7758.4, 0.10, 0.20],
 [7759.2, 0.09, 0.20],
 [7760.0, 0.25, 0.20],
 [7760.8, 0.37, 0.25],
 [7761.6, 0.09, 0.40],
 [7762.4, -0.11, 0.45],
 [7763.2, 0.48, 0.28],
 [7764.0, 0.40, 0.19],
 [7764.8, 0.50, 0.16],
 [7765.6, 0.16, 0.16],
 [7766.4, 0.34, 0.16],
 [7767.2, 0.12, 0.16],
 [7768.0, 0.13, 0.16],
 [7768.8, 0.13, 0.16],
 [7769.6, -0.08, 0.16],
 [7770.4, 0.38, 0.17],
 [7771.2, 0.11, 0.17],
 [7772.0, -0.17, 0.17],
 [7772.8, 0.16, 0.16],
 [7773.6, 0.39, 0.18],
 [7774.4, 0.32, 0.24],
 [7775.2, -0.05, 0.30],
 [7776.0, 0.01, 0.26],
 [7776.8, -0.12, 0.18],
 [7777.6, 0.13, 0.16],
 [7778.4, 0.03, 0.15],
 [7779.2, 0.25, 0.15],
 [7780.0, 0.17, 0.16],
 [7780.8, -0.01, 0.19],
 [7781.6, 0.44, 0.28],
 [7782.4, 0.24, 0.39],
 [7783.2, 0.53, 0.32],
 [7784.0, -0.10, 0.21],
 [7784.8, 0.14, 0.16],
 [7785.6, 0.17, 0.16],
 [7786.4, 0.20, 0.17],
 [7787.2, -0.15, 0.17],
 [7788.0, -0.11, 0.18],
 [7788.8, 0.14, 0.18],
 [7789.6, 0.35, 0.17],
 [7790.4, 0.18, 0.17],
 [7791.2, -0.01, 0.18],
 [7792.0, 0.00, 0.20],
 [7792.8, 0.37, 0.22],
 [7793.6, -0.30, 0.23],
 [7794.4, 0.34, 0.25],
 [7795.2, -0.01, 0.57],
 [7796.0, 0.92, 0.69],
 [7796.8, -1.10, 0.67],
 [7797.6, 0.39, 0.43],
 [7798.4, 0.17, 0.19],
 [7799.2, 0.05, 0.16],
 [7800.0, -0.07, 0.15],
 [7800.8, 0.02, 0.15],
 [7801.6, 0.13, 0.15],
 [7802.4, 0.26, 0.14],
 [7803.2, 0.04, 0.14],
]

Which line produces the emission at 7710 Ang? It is [O II] 3727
